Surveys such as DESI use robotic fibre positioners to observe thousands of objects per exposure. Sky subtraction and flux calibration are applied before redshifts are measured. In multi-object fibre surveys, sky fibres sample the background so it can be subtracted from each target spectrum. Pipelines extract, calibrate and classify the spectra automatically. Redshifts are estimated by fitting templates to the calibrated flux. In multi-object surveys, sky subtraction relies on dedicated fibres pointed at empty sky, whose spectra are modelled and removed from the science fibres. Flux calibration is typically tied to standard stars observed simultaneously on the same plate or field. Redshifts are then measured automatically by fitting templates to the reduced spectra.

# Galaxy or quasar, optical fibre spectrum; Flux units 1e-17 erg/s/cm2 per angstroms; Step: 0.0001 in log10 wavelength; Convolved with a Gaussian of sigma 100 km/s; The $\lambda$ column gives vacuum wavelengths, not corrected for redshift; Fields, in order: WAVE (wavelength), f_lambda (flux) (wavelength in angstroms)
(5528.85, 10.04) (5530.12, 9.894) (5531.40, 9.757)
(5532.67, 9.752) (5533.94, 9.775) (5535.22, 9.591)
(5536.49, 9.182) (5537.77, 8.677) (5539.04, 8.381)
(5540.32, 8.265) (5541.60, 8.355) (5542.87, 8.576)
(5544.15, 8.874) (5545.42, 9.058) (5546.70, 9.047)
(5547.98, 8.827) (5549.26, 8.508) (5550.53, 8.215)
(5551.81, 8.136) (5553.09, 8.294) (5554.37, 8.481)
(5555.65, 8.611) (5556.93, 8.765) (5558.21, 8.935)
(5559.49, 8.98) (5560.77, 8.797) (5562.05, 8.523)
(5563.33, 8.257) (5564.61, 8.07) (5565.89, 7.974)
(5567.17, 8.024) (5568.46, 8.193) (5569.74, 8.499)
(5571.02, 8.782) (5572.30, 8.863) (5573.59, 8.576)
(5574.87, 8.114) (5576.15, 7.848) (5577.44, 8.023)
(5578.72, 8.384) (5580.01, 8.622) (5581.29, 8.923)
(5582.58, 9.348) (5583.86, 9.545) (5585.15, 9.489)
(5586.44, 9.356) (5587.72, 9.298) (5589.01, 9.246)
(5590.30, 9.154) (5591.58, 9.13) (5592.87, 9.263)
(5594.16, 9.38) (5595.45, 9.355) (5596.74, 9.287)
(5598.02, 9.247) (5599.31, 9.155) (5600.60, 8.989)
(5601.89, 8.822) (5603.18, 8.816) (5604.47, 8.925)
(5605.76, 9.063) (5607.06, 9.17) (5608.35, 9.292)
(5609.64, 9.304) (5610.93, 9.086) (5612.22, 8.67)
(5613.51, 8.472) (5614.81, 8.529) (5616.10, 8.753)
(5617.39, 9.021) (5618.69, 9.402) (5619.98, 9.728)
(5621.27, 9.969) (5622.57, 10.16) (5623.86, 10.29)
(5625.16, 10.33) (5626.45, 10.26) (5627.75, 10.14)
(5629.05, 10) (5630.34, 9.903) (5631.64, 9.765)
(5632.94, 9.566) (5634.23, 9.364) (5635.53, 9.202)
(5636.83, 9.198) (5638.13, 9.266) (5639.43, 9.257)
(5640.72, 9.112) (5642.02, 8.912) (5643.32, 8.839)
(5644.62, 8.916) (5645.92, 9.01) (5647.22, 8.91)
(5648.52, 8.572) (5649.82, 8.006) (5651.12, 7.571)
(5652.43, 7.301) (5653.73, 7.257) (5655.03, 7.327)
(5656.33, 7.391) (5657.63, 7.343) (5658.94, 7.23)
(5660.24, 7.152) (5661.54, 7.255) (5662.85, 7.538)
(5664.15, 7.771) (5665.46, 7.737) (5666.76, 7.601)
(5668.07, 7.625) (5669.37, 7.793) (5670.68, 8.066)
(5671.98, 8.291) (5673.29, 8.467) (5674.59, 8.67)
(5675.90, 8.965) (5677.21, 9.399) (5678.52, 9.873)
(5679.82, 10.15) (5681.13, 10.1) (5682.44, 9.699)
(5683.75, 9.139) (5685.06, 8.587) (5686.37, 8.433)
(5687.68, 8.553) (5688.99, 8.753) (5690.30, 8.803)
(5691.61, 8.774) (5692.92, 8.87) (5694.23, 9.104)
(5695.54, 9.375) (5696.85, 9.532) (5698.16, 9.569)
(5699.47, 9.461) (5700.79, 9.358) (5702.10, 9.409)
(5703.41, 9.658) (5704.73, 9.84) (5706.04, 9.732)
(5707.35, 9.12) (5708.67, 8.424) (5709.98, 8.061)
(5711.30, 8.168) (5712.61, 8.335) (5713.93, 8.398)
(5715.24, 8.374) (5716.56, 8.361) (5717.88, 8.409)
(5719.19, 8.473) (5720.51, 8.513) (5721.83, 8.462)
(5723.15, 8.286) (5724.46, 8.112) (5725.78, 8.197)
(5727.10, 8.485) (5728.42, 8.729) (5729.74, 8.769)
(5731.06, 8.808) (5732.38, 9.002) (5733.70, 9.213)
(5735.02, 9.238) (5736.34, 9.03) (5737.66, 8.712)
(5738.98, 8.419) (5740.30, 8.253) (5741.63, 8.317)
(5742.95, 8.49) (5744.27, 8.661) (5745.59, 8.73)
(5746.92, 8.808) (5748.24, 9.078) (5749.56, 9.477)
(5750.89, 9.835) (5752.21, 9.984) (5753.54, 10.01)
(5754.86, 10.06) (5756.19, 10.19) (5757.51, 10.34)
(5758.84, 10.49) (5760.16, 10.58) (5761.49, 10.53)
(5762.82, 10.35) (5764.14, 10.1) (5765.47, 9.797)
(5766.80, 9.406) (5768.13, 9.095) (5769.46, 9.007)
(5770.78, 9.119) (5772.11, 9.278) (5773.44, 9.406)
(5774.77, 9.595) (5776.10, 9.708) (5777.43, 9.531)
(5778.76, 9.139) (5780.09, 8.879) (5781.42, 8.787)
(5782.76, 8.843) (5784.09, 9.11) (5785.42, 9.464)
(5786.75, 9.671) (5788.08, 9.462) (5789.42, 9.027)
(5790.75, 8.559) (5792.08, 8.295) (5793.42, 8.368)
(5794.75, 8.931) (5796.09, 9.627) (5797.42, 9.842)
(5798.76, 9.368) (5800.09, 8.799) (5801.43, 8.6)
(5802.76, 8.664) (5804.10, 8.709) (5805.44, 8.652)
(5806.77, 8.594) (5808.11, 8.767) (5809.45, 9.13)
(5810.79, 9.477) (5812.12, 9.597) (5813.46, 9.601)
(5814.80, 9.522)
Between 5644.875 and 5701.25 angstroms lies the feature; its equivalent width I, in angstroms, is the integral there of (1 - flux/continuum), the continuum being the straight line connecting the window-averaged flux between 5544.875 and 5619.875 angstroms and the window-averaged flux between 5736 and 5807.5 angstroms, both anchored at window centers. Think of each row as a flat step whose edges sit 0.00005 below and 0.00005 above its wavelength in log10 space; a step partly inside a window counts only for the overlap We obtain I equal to 3.5 angstroms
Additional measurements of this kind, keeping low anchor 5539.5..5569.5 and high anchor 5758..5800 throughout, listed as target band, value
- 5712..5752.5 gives 2.26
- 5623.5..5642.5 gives -1.76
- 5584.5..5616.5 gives -1.48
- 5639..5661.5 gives 2.02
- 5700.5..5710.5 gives -0.12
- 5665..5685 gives 0.46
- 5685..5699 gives 0.14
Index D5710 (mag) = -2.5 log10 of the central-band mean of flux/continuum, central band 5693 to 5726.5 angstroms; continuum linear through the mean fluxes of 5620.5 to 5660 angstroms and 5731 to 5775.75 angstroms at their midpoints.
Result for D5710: 0.05 mag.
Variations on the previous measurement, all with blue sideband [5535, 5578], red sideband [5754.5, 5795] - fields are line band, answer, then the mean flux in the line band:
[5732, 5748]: 0.07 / 8.74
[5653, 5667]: 0.21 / 7.41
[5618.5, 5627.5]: -0.14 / 10.1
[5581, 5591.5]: -0.08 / 9.3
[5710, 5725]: 0.11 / 8.34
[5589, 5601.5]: -0.06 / 9.21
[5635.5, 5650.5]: 0.00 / 8.92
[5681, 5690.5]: 0.02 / 8.95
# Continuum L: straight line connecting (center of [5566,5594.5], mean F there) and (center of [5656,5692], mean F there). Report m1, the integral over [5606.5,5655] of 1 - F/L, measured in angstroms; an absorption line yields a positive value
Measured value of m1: -3.0 angstroms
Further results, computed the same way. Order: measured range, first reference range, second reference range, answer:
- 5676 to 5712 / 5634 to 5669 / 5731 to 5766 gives -1.9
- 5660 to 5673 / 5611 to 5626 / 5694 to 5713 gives 2.2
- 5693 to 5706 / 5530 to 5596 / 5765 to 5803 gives -0.6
